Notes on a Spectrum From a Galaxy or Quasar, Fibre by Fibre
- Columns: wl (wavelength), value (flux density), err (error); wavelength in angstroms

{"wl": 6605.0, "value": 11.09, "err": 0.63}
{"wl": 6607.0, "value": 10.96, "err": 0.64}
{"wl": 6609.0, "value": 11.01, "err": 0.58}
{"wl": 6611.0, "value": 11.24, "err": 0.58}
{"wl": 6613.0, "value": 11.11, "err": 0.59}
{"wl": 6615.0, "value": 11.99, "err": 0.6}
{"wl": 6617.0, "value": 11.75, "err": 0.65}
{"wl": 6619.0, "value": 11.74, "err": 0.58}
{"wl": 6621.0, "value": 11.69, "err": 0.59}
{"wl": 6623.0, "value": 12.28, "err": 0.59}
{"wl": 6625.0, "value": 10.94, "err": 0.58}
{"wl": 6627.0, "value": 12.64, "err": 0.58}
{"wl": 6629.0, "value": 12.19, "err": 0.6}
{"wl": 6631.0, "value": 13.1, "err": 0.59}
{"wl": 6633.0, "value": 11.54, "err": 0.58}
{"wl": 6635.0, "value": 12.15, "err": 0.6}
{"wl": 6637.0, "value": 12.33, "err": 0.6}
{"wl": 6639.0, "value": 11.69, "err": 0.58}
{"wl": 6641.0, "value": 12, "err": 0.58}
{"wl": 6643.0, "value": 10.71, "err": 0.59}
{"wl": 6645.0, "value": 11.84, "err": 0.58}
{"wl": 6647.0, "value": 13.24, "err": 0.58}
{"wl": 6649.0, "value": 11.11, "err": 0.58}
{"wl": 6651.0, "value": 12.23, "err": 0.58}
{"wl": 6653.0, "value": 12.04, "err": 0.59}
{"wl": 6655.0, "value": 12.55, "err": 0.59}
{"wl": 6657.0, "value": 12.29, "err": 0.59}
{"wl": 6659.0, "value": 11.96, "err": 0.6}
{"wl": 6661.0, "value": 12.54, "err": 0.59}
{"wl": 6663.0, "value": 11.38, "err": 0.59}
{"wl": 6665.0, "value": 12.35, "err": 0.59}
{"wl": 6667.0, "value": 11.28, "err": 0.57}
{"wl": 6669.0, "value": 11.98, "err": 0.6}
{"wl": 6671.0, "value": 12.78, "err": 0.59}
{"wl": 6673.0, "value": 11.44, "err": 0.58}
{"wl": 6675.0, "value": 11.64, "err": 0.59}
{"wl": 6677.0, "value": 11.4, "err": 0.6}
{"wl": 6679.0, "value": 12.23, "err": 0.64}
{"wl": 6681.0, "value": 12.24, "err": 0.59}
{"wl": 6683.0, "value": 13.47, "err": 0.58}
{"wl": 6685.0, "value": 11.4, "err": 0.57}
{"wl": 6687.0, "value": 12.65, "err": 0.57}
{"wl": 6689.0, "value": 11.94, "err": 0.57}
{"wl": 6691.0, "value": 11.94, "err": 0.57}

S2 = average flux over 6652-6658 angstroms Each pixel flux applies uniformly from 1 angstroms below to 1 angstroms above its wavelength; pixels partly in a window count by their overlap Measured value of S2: 12.3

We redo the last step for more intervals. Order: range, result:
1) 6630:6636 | 12.3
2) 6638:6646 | 11.6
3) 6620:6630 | 11.9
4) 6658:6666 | 12.1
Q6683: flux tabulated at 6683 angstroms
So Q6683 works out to 13.47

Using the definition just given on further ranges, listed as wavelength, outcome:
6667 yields 11.28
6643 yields 10.71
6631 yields 13.1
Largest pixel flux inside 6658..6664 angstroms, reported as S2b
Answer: 12.54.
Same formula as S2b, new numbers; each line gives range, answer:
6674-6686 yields 13.47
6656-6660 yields 12.29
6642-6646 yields 11.84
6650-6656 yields 12.55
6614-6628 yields 12.64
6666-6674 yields 12.78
